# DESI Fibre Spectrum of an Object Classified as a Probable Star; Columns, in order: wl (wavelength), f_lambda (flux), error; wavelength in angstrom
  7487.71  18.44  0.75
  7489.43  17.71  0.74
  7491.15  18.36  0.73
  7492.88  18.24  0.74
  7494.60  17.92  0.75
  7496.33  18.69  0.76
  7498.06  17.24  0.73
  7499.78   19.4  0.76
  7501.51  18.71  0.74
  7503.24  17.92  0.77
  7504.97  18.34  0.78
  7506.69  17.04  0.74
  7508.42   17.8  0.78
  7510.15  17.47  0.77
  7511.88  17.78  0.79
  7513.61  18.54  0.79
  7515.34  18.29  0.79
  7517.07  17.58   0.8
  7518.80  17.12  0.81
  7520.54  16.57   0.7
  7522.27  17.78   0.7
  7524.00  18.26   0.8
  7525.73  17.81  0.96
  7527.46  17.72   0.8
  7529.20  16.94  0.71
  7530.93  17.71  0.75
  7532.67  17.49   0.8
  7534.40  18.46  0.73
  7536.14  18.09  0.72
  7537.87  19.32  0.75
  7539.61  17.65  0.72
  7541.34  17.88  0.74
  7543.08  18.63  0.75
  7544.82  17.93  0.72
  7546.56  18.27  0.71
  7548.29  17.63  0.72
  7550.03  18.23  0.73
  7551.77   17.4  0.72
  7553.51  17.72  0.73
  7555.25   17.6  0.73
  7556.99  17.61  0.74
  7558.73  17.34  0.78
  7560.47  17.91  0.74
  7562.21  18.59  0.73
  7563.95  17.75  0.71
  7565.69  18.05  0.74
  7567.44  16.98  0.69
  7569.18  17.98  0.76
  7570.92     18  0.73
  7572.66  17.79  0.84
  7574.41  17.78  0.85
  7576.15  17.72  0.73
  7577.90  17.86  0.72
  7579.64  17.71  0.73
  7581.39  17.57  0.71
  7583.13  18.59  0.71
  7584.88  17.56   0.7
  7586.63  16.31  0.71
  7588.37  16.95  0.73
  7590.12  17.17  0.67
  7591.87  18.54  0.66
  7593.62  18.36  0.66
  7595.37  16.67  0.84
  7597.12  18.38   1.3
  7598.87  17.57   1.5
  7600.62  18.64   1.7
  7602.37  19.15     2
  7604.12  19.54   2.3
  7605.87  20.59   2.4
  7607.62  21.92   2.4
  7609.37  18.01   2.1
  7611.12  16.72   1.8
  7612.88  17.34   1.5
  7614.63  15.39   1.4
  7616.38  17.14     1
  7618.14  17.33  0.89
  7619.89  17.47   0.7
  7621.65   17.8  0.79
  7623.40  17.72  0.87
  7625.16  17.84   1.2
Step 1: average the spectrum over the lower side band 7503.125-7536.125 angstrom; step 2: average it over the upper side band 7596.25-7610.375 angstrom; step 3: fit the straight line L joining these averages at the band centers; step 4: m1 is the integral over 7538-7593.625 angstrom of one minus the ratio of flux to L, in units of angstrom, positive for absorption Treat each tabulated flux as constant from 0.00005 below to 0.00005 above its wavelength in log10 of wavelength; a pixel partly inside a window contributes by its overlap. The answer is 2.2 angstrom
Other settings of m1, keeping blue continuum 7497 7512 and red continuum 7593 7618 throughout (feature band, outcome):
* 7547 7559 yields 0.3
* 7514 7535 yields 0.4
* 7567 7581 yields 0.3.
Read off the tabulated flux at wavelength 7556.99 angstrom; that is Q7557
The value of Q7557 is 17.61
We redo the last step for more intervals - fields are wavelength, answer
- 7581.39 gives 17.57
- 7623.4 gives 17.72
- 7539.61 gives 17.65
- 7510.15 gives 17.47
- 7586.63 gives 16.31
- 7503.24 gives 17.92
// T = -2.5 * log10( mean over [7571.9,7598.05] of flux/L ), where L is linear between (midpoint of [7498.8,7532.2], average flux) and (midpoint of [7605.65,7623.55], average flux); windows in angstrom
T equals 0.012 mag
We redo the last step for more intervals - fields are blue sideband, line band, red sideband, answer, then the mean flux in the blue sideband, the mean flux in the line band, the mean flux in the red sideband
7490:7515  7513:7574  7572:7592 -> 0.000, 18.1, 17.8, 17.6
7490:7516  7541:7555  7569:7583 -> 0.000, 18.1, 17.9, 17.8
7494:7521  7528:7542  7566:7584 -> -0.004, 17.9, 17.9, 17.8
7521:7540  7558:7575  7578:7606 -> 0.009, 17.9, 17.8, 18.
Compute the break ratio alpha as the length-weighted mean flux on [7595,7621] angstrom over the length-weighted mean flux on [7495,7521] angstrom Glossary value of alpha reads 1.0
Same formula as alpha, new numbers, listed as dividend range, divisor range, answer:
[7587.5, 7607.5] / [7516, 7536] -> 1.05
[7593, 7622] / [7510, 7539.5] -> 1.02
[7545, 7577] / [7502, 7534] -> 1.01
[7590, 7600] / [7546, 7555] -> 1.00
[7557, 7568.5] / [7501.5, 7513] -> 1.00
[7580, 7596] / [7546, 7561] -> 0.99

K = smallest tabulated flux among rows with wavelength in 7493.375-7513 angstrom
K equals 17.04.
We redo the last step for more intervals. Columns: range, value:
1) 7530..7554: 17.4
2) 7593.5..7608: 16.67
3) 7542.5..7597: 16.31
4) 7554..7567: 17.34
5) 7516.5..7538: 16.57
